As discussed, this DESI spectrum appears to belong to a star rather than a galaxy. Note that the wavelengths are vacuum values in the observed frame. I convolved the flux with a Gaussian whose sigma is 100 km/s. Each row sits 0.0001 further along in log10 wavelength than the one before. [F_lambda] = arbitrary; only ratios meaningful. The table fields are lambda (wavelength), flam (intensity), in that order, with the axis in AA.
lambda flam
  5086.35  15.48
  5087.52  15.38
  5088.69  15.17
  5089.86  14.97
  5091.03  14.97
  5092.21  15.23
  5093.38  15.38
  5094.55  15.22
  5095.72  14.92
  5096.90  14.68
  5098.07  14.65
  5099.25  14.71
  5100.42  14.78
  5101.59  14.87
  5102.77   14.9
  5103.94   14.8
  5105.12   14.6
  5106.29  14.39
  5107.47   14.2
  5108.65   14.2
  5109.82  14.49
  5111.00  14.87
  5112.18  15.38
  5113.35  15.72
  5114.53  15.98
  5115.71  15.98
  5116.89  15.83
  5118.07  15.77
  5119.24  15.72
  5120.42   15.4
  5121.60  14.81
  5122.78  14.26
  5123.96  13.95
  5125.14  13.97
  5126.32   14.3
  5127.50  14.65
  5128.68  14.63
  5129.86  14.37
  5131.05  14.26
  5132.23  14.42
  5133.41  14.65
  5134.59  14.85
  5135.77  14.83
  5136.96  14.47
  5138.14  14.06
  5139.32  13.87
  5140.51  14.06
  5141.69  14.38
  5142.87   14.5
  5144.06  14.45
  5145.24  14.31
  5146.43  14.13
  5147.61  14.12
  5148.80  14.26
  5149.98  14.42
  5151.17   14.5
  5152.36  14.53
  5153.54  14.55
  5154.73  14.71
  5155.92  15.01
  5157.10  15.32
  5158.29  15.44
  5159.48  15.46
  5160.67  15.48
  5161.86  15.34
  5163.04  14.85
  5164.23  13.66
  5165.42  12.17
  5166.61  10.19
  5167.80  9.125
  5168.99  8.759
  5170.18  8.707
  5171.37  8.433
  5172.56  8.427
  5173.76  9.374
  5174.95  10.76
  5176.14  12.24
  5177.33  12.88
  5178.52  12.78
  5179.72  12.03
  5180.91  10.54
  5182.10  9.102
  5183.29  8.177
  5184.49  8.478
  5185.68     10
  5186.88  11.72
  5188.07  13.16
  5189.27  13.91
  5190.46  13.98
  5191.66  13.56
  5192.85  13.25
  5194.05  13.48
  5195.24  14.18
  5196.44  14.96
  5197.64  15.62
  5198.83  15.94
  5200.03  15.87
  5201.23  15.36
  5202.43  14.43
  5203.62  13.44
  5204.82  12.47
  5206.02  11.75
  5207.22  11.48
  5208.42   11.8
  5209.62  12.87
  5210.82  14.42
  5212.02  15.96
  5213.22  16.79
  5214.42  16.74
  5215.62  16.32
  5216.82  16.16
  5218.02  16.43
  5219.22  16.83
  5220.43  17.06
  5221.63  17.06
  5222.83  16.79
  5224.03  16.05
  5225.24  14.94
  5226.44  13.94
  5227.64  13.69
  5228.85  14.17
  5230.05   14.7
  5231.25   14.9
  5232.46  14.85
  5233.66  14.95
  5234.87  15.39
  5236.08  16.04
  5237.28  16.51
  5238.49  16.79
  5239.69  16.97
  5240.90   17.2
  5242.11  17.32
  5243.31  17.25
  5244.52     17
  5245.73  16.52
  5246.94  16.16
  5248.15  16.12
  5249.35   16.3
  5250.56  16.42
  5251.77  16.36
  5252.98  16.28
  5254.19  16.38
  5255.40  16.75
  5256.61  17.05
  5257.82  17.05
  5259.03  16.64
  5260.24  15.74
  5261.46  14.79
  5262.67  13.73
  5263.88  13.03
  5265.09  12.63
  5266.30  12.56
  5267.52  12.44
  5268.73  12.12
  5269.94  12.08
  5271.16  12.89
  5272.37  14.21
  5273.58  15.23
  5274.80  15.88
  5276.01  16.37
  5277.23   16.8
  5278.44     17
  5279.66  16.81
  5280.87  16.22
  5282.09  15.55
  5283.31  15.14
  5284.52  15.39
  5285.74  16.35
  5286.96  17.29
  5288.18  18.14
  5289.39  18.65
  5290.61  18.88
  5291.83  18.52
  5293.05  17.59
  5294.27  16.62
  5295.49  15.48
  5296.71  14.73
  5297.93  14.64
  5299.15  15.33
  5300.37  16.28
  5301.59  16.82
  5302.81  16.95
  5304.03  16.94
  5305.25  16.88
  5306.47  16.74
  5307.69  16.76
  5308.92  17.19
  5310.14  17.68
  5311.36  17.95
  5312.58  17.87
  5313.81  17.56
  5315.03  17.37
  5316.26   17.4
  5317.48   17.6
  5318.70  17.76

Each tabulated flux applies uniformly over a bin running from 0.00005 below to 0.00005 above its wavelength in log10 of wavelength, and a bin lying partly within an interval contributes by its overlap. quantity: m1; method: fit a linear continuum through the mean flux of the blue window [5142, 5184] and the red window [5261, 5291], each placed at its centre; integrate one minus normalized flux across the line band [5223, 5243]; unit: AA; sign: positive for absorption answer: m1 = -1.90 AA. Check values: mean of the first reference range 12.6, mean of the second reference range 15.2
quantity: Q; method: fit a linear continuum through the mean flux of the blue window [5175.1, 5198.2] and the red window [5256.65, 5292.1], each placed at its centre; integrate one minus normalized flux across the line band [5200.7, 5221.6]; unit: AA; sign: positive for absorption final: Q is -2.5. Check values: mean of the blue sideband 12.3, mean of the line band 14.8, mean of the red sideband 15.5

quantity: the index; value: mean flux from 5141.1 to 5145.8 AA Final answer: 14.4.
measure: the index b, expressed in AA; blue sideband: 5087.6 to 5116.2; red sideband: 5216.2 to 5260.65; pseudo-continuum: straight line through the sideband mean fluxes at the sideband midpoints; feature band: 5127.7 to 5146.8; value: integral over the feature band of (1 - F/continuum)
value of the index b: 1.1 AA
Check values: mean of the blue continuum 15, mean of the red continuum 16.1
